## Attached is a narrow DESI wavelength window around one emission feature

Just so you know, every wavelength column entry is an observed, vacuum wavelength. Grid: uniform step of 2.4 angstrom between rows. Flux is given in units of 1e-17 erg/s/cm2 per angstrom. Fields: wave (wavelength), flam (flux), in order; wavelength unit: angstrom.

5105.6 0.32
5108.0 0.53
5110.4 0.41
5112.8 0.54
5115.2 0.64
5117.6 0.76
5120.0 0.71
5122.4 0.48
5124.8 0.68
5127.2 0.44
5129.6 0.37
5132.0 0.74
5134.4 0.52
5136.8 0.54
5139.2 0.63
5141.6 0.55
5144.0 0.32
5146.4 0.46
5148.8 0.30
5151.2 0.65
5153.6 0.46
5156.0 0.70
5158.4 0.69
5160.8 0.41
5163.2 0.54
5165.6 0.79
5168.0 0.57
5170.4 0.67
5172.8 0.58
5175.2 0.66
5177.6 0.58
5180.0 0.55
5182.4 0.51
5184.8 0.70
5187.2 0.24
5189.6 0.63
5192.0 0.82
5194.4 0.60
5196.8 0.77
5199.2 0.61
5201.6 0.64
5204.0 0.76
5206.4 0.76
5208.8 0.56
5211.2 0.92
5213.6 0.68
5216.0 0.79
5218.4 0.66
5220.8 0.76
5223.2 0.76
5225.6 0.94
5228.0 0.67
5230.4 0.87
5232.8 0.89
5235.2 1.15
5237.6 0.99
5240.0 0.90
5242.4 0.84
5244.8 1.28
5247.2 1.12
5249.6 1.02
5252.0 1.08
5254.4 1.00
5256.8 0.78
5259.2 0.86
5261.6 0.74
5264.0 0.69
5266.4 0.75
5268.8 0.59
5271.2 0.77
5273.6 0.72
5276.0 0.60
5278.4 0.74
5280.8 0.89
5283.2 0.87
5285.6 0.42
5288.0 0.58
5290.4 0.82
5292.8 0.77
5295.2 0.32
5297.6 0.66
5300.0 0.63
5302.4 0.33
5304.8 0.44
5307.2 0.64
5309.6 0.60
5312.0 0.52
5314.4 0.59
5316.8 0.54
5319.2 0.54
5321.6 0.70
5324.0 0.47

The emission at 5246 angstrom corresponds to C III]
